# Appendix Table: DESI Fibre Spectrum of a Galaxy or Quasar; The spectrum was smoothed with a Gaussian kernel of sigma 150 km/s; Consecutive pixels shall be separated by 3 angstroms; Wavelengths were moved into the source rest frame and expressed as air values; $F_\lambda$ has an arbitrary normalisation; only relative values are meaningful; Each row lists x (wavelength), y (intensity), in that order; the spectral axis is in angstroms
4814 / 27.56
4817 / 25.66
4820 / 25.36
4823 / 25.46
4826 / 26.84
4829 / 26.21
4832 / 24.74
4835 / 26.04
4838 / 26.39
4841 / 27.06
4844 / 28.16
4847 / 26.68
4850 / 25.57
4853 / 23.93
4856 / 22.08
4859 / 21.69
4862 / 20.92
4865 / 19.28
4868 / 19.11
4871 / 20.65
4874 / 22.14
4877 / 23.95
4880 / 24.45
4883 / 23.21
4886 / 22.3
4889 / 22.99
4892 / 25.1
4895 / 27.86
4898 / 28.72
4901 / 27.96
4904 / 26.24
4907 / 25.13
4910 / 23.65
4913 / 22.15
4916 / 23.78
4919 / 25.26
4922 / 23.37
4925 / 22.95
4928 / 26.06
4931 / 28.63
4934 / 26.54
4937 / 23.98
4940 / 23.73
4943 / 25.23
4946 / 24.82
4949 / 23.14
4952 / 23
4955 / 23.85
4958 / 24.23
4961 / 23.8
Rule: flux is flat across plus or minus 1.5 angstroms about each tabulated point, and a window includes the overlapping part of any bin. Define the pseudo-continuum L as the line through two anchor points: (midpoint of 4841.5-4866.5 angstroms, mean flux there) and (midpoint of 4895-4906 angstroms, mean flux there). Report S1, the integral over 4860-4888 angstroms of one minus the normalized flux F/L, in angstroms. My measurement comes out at 3.9 angstroms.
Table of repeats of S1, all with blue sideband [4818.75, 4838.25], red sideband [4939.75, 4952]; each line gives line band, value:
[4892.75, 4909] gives -1.44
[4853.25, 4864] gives 1.55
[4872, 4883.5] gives 0.82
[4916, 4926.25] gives 0.26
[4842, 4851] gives -0.46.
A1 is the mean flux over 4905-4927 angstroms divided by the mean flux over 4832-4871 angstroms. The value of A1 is 1.00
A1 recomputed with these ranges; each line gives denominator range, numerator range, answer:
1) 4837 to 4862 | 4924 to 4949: 1.01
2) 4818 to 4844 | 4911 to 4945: 0.94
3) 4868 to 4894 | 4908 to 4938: 1.07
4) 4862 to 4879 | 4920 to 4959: 1.16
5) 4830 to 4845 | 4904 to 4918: 0.91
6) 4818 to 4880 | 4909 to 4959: 1.01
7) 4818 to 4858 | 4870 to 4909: 0.96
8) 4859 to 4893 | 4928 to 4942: 1.16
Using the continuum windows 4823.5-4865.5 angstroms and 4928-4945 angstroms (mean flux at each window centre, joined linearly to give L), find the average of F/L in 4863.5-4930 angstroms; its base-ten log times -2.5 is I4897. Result 0.06 mag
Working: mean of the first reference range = 24.8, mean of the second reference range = 25.6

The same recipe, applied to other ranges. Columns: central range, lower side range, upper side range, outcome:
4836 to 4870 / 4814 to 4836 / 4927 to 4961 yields 0.08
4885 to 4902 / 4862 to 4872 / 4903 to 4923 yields -0.16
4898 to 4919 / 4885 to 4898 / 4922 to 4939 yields 0.00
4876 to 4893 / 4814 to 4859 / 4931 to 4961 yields 0.07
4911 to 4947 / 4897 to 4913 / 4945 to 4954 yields 0.00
